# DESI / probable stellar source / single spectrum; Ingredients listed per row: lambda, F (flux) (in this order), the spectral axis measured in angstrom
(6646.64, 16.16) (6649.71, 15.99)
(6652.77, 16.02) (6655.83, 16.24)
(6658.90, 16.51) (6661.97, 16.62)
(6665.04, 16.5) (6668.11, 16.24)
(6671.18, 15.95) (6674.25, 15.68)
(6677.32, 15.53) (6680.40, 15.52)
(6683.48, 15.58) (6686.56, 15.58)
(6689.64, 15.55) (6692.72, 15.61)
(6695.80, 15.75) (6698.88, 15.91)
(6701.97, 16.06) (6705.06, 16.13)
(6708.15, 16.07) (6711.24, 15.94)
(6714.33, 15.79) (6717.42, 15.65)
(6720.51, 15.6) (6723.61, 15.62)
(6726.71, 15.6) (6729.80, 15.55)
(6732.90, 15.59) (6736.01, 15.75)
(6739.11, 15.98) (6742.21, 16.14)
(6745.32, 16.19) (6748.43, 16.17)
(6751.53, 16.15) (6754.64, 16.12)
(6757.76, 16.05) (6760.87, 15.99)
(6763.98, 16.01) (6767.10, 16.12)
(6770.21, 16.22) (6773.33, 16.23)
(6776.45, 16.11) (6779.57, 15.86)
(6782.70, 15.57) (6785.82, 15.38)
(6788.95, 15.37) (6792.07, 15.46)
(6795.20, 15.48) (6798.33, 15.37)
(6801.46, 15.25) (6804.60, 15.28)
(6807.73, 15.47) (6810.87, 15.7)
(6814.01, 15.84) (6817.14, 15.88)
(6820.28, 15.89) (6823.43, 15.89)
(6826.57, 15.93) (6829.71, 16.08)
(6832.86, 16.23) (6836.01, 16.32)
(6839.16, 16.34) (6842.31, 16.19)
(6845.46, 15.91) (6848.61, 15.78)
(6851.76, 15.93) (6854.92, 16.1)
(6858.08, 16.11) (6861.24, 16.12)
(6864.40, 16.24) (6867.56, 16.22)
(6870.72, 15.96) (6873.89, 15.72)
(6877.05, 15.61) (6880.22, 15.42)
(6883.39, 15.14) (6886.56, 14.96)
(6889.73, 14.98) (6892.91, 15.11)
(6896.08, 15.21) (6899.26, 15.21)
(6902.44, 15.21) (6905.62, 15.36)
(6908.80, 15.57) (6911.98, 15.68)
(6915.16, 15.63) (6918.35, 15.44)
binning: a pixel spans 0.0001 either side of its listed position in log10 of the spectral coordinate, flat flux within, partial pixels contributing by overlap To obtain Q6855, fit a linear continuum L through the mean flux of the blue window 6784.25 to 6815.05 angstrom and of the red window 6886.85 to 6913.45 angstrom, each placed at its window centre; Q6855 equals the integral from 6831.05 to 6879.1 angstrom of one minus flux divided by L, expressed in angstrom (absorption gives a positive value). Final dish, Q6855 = -2.2 angstrom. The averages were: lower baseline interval 15.5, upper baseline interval 15.3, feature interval 16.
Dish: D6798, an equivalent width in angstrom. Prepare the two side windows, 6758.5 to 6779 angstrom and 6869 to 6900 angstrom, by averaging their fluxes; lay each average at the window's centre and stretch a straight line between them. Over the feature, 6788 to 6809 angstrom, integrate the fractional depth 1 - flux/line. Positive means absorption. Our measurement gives 0.7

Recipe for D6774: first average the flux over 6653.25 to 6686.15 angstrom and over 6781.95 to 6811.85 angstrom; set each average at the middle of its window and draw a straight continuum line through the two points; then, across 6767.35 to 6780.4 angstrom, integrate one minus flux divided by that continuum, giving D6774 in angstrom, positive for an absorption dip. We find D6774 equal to -0.5 angstrom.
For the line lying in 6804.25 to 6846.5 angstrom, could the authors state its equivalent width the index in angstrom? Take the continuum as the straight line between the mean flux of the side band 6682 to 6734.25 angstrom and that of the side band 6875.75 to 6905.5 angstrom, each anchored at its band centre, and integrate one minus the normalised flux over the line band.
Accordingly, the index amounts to -1.5 angstrom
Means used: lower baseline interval 15.7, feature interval 15.9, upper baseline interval 15.2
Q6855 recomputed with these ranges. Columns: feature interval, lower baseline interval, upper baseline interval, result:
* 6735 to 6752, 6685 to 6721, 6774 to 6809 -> -0.4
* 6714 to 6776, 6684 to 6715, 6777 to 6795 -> -1.0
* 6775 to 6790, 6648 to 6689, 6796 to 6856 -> 0.2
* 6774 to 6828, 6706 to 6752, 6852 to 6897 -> 0.4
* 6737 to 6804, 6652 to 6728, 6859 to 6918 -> -0.5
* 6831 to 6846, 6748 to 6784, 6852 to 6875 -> -0.1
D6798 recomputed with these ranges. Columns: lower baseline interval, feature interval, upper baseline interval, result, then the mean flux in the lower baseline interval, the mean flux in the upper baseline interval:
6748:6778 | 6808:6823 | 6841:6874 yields 0.25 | 16.1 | 16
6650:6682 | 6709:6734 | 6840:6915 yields 0.45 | 16.1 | 15.6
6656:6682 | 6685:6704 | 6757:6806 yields 0.29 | 16.1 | 15.7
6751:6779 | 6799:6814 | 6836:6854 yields 0.57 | 16.1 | 16.1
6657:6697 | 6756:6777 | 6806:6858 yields -0.22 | 15.9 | 16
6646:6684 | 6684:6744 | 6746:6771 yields 1.11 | 16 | 16.1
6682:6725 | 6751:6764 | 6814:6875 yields -0.15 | 15.8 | 16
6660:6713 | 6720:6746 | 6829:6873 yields 0.30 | 15.9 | 16.1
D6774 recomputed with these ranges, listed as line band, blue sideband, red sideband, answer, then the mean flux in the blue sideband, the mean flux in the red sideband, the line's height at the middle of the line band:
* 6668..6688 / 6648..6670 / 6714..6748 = 0.58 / 16.3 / 15.8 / 16.2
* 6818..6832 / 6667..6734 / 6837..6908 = -0.23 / 15.7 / 15.7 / 15.7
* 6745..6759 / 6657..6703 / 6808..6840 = -0.17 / 15.9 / 16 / 15.9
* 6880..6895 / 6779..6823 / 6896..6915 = 0.33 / 15.6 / 15.4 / 15.4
